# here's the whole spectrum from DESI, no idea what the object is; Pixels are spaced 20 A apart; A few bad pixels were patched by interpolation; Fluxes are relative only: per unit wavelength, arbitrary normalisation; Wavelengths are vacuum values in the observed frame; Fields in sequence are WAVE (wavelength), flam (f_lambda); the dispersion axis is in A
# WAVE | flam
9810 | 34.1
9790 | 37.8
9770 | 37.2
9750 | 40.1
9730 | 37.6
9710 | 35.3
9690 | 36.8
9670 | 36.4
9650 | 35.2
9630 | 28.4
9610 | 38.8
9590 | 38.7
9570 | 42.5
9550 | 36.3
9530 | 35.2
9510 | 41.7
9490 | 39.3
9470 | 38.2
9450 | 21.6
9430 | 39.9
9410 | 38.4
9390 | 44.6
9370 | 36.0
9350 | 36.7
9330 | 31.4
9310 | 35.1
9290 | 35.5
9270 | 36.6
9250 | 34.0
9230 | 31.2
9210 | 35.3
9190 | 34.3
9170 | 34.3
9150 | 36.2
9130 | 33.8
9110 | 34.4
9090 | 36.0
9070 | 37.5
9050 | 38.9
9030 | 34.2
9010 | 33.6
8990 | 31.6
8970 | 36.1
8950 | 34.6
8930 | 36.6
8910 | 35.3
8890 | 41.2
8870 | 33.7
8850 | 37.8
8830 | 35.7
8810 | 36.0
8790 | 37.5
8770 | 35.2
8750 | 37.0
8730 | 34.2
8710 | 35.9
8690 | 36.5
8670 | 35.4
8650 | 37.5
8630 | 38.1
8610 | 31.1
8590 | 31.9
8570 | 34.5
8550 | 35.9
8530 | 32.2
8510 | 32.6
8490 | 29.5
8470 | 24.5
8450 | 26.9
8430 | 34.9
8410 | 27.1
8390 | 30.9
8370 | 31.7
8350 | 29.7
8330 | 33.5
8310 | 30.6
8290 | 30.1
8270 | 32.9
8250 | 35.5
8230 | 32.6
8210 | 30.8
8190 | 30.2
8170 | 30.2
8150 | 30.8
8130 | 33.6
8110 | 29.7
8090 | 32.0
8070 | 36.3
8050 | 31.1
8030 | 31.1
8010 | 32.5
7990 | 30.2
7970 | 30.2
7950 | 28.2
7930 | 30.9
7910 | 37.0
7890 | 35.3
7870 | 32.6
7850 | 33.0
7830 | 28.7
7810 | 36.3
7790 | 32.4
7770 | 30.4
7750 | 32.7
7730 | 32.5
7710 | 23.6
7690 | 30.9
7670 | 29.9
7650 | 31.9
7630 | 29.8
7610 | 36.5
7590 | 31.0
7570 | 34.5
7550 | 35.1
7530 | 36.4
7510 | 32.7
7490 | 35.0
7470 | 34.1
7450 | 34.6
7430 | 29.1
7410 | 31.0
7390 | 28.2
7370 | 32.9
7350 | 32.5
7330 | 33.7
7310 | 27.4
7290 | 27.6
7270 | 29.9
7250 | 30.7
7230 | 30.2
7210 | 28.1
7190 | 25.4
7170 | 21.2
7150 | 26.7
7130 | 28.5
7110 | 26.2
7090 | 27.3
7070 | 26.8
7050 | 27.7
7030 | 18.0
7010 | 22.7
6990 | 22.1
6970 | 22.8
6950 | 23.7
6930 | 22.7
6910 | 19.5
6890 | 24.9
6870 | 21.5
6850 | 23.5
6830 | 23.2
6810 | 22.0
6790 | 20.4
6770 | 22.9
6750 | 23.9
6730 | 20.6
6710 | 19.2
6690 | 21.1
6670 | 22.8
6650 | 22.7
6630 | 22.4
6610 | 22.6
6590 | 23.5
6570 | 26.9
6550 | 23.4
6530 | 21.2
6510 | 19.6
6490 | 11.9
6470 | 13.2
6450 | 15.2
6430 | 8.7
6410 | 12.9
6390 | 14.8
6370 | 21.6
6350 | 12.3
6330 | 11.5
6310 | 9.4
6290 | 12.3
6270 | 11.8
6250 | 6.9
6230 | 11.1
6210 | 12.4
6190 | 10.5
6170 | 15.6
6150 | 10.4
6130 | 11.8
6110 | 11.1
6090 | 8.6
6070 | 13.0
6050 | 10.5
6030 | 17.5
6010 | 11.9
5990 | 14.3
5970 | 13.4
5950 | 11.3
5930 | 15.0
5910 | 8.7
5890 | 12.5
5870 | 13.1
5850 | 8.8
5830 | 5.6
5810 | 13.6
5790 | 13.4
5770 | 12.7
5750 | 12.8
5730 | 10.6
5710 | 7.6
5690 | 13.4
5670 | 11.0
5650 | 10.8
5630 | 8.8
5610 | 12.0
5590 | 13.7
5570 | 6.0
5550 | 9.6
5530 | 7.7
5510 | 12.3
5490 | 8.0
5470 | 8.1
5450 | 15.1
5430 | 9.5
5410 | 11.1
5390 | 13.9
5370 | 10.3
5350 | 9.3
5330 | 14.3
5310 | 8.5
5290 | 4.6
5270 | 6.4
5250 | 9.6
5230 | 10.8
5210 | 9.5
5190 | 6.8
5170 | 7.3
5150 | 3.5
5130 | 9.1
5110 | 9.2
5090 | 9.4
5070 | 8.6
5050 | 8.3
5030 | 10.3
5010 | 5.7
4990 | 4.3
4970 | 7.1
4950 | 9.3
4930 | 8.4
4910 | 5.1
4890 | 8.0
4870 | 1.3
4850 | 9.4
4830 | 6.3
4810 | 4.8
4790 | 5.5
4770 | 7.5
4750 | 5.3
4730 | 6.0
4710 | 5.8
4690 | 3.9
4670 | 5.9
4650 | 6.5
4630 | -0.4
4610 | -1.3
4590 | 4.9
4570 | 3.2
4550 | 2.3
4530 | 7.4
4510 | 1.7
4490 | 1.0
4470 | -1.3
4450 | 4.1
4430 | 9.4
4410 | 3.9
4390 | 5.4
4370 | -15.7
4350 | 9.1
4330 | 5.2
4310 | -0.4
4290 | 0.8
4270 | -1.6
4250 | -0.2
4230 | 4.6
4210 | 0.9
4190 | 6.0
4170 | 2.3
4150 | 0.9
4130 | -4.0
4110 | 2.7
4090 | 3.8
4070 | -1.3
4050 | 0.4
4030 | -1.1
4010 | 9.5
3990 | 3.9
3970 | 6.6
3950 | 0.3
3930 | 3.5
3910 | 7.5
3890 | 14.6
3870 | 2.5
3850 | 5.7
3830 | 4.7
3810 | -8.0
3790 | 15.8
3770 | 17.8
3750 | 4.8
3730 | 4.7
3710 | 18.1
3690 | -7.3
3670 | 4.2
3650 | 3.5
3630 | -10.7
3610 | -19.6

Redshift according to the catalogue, 0.633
